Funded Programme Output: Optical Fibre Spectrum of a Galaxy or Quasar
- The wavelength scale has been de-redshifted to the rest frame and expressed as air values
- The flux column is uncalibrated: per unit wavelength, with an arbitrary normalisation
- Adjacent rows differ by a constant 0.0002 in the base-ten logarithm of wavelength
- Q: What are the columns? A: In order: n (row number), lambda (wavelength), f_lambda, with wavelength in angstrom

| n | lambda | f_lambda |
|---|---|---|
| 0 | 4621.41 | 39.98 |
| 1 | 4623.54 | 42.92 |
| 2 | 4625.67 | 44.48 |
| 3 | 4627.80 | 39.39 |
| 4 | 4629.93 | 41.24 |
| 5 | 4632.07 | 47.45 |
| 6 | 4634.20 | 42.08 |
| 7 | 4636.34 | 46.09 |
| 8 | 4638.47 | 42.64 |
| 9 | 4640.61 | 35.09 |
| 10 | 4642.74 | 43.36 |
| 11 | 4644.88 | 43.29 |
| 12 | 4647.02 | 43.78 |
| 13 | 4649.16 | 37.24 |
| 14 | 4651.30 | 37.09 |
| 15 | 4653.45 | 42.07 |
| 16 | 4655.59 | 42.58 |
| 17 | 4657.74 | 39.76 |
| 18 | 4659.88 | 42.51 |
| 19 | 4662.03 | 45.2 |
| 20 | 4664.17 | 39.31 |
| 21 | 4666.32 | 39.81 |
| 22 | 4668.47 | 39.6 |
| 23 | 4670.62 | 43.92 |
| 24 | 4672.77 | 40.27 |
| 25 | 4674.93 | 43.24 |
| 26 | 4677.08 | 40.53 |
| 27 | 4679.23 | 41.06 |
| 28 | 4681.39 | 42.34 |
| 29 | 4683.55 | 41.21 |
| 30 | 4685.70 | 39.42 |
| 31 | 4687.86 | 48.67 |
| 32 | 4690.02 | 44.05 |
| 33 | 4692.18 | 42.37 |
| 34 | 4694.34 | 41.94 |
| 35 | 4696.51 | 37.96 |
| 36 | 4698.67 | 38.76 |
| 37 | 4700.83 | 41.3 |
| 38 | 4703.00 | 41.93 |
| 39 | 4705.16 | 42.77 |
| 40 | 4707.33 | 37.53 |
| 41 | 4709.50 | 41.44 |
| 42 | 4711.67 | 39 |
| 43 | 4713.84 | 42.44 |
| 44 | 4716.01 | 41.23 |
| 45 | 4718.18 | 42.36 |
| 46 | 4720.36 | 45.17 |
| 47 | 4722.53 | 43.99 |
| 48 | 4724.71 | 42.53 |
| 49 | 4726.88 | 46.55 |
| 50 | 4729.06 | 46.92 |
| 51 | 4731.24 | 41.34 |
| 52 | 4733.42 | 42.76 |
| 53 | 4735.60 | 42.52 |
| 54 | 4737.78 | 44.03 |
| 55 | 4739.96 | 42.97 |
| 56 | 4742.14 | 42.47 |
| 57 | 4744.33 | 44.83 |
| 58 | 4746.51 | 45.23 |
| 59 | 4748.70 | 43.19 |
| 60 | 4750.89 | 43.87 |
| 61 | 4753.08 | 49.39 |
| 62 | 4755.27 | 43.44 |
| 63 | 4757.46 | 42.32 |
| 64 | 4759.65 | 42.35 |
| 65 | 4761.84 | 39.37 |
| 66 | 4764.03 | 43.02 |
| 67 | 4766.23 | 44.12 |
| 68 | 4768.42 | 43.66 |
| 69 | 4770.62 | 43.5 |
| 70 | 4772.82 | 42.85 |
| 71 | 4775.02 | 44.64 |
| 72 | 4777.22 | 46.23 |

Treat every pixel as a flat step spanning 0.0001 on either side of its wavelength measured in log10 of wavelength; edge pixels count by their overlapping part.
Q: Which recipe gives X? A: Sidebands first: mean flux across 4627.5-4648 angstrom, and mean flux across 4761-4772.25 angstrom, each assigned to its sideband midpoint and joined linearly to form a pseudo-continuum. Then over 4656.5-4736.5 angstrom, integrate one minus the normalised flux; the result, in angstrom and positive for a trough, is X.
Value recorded 1.3 angstrom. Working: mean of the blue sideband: 42.6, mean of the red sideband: 42.8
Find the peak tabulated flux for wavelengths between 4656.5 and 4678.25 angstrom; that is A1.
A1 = 45.2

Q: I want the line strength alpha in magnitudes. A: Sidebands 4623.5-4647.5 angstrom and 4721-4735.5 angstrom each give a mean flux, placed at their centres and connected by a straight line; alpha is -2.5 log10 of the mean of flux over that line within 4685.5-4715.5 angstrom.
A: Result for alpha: 0.05 mag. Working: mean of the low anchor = 42.6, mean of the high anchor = 44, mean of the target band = 41.4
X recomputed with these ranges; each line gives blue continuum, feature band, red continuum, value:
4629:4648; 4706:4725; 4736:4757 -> 0.9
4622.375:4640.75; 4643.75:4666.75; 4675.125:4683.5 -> 0.5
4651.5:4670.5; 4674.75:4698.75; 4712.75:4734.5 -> 0.2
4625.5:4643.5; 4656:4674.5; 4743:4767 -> 0.5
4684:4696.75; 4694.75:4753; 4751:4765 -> 0.5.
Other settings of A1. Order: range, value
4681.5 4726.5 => 48.67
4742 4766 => 49.39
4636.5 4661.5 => 43.78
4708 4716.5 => 42.44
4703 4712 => 42.77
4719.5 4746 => 46.92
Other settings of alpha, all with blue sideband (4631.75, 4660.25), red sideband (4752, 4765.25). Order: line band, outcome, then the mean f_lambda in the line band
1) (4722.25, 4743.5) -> -0.017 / 43.6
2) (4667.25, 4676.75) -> 0.010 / 41.6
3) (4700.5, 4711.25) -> 0.044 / 40.8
